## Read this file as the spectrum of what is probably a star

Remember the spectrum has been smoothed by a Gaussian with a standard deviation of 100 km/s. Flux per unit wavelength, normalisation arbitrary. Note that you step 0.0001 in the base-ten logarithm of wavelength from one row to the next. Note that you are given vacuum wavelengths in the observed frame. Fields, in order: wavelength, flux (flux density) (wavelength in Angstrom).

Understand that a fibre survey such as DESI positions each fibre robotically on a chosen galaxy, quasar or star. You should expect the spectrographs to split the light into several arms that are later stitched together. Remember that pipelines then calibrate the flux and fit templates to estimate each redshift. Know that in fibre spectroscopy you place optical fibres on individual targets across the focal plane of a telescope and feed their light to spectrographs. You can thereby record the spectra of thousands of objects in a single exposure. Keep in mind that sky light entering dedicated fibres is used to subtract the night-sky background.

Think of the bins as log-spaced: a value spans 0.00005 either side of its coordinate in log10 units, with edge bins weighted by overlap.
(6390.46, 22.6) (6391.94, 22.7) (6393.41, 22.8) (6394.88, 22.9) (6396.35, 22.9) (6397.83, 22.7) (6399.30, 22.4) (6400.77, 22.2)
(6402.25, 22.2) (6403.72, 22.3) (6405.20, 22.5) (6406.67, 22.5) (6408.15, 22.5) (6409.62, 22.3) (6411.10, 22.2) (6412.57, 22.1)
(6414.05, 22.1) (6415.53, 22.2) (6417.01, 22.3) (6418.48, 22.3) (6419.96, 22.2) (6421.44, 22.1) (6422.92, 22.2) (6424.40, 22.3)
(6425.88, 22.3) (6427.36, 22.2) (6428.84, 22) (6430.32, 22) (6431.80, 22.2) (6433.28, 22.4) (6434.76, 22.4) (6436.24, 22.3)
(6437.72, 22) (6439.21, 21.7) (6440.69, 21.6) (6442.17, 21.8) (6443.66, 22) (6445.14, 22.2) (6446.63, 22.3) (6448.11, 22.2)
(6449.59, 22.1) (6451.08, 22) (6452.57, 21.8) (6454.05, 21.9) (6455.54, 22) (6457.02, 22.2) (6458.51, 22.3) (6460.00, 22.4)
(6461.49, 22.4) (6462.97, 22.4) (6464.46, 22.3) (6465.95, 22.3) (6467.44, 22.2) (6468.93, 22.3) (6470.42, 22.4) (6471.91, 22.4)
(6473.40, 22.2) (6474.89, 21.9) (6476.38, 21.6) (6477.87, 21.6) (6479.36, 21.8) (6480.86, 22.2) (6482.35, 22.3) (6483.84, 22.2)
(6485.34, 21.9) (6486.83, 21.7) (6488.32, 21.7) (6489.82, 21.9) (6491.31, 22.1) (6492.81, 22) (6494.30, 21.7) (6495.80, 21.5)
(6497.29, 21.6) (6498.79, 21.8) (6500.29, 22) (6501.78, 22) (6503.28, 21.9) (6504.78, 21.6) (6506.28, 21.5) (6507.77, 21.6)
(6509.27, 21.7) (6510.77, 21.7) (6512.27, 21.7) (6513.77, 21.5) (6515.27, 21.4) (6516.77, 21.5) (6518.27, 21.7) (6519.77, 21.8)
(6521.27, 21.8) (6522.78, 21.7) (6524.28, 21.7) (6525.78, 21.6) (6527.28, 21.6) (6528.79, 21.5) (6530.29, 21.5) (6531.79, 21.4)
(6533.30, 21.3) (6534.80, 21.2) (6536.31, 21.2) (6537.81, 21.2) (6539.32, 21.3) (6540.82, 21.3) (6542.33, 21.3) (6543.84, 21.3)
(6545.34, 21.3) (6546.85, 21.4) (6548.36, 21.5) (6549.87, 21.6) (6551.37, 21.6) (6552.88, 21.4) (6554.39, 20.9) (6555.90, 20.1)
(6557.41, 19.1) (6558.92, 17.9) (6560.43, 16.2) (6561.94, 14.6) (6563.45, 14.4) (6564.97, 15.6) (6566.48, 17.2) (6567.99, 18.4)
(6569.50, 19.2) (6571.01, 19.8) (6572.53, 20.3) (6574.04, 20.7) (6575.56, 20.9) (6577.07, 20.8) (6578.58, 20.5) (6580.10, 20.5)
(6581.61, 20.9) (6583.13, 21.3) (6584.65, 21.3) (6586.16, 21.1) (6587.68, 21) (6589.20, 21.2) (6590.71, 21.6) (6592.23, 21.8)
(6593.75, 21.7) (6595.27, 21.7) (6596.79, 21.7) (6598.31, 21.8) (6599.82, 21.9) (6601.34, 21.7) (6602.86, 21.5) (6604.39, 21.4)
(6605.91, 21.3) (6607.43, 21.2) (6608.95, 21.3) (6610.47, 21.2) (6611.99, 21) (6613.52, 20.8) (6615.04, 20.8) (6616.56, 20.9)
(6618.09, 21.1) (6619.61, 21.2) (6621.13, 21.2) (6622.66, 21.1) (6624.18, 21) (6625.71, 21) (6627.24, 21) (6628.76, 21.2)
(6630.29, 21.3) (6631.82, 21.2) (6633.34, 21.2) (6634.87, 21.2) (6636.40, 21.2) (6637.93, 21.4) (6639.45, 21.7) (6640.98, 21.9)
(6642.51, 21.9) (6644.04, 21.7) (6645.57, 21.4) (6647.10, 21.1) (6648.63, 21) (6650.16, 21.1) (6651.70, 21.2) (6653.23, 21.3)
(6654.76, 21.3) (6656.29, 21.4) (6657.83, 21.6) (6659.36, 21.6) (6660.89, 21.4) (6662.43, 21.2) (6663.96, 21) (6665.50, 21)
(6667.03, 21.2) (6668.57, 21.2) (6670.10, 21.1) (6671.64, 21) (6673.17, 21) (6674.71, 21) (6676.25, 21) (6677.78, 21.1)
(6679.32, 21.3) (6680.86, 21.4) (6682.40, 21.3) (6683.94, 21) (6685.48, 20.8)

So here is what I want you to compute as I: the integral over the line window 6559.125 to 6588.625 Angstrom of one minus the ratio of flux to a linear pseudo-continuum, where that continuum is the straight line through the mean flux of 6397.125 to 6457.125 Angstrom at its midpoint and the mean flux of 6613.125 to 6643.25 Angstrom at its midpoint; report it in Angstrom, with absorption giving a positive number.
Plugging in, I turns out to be 3.1 Angstrom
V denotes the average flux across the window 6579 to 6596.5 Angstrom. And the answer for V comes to 21.3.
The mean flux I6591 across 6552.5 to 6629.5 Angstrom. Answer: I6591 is 20.4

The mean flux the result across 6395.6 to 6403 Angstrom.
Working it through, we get 22.5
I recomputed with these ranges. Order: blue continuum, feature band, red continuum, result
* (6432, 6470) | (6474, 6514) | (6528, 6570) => -1.2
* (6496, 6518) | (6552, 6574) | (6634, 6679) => 3.3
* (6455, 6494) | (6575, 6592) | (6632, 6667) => 0.5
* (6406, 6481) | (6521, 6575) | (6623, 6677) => 3.8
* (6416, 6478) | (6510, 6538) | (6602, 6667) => 0.3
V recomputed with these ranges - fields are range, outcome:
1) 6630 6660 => 21.4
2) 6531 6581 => 19.9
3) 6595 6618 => 21.3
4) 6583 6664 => 21.3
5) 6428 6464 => 22.1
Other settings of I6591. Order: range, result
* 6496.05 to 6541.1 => 21.6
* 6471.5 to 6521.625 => 21.8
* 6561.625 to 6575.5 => 18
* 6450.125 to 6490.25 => 22.1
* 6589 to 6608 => 21.6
